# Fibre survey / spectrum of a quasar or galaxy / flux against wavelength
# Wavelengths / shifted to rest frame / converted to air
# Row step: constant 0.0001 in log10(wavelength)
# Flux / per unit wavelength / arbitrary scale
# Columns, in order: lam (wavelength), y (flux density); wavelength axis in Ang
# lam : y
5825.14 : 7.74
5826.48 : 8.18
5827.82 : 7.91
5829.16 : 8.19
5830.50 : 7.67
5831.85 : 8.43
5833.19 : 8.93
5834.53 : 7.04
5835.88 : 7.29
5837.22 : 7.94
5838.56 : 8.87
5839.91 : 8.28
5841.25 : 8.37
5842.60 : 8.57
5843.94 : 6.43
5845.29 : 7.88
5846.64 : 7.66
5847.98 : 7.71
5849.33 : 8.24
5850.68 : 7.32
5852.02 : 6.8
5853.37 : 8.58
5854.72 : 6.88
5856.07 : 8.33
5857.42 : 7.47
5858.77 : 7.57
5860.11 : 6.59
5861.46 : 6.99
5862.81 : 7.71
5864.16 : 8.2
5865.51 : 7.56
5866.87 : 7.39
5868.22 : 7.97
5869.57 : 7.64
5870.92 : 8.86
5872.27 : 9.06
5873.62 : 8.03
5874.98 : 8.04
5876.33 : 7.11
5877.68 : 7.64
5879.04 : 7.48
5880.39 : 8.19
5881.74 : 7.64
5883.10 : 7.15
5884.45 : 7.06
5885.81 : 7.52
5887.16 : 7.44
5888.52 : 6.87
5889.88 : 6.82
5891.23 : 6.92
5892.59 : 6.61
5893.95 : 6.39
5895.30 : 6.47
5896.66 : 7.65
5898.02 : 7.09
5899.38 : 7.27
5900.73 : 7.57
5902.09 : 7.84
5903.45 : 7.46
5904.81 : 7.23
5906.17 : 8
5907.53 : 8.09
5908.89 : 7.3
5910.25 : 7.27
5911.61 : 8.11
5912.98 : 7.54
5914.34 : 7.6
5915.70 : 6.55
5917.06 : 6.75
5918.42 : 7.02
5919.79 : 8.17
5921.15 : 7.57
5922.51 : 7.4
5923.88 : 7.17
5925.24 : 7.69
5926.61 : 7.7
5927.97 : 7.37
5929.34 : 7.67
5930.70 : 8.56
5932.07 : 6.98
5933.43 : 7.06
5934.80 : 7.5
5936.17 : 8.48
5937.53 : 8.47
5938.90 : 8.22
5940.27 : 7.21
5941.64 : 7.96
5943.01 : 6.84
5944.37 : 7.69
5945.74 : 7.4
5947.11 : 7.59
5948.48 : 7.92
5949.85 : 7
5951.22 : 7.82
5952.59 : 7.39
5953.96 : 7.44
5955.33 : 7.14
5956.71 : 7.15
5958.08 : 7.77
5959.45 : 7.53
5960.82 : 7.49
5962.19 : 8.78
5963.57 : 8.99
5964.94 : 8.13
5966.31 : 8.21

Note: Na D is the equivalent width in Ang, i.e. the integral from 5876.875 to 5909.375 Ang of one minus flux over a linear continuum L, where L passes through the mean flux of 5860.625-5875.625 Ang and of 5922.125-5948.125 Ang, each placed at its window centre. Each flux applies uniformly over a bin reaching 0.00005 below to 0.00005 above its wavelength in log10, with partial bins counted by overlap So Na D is 2.1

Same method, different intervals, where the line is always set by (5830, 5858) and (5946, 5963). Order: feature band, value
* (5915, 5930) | 0.6 Ang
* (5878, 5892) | 0.8 Ang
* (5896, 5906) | 0.3 Ang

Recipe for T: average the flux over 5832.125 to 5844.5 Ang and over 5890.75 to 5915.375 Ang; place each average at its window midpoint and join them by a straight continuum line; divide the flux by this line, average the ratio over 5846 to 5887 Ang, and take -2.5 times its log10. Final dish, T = 0.01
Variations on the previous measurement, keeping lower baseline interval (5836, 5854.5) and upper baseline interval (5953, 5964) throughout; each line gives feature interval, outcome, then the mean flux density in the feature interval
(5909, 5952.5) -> 0.03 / 7.55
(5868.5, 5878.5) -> -0.03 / 8.04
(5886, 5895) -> 0.14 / 6.87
